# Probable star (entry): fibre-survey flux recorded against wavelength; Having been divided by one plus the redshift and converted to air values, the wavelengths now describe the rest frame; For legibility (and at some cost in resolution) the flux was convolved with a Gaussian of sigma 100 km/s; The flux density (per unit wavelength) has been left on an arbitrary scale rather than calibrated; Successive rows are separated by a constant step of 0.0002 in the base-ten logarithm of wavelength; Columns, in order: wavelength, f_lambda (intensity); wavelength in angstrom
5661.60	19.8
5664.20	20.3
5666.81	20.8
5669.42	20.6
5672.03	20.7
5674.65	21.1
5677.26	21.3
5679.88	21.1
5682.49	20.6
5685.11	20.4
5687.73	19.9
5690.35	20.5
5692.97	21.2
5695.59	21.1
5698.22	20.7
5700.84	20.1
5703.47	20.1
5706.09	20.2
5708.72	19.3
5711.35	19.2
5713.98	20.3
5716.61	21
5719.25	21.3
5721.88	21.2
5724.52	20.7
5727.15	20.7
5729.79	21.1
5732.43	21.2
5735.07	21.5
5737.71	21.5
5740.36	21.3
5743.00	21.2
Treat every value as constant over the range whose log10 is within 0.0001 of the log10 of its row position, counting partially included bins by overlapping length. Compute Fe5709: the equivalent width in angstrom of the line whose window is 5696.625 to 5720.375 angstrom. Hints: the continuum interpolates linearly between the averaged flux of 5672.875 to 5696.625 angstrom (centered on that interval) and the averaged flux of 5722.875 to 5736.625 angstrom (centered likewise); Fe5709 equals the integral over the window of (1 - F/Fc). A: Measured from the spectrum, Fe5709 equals 0.8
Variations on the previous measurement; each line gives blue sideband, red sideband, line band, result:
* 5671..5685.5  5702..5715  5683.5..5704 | -0.2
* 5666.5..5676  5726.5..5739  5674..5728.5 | 1.1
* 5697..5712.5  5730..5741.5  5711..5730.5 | -0.1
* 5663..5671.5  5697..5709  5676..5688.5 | -0.2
